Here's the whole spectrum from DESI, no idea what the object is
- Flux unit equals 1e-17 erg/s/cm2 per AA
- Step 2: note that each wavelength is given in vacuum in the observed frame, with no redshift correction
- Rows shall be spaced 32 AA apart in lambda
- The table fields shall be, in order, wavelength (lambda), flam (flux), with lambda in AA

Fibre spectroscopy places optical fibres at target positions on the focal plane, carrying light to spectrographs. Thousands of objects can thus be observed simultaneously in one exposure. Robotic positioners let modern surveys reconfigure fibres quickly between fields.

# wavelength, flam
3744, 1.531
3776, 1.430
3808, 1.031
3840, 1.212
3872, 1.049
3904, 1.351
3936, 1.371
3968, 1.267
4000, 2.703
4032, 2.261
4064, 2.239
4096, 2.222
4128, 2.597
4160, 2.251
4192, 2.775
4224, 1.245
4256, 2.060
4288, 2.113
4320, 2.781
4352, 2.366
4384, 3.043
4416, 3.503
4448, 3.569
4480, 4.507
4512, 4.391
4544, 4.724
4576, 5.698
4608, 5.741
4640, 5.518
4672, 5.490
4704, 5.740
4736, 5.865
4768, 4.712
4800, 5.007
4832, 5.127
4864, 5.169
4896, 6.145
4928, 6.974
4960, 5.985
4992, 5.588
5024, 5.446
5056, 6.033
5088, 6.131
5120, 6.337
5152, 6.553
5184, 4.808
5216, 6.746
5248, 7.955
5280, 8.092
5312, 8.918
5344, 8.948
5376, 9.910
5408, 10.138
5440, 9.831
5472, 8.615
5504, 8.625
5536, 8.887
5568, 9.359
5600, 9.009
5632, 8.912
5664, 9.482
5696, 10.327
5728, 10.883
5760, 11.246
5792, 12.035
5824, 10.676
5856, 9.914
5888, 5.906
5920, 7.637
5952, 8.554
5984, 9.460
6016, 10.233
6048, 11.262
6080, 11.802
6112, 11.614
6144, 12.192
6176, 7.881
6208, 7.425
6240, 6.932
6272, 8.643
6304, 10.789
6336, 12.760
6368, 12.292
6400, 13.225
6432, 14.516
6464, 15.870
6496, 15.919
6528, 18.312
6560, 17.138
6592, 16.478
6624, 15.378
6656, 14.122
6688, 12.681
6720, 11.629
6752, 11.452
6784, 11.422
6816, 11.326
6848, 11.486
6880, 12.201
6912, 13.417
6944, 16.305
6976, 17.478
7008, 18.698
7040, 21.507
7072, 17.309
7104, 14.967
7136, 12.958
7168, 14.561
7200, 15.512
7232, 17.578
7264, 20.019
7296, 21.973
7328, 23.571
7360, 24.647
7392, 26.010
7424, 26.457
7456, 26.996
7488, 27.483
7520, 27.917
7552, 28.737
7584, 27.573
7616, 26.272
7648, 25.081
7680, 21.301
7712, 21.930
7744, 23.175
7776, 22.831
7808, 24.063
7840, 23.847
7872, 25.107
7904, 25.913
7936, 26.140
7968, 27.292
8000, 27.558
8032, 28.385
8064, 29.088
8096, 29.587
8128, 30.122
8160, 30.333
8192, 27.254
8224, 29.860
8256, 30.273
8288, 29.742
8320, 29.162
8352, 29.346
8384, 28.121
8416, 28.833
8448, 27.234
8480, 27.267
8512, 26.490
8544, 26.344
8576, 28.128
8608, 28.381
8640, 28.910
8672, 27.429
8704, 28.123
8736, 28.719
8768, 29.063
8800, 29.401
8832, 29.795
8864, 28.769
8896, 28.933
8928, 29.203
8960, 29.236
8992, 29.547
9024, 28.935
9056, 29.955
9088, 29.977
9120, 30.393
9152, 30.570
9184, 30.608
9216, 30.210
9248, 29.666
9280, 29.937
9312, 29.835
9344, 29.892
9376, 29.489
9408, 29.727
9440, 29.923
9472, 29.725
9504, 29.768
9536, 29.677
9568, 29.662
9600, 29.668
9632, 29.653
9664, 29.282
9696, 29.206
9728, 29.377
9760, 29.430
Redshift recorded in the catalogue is 0.000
